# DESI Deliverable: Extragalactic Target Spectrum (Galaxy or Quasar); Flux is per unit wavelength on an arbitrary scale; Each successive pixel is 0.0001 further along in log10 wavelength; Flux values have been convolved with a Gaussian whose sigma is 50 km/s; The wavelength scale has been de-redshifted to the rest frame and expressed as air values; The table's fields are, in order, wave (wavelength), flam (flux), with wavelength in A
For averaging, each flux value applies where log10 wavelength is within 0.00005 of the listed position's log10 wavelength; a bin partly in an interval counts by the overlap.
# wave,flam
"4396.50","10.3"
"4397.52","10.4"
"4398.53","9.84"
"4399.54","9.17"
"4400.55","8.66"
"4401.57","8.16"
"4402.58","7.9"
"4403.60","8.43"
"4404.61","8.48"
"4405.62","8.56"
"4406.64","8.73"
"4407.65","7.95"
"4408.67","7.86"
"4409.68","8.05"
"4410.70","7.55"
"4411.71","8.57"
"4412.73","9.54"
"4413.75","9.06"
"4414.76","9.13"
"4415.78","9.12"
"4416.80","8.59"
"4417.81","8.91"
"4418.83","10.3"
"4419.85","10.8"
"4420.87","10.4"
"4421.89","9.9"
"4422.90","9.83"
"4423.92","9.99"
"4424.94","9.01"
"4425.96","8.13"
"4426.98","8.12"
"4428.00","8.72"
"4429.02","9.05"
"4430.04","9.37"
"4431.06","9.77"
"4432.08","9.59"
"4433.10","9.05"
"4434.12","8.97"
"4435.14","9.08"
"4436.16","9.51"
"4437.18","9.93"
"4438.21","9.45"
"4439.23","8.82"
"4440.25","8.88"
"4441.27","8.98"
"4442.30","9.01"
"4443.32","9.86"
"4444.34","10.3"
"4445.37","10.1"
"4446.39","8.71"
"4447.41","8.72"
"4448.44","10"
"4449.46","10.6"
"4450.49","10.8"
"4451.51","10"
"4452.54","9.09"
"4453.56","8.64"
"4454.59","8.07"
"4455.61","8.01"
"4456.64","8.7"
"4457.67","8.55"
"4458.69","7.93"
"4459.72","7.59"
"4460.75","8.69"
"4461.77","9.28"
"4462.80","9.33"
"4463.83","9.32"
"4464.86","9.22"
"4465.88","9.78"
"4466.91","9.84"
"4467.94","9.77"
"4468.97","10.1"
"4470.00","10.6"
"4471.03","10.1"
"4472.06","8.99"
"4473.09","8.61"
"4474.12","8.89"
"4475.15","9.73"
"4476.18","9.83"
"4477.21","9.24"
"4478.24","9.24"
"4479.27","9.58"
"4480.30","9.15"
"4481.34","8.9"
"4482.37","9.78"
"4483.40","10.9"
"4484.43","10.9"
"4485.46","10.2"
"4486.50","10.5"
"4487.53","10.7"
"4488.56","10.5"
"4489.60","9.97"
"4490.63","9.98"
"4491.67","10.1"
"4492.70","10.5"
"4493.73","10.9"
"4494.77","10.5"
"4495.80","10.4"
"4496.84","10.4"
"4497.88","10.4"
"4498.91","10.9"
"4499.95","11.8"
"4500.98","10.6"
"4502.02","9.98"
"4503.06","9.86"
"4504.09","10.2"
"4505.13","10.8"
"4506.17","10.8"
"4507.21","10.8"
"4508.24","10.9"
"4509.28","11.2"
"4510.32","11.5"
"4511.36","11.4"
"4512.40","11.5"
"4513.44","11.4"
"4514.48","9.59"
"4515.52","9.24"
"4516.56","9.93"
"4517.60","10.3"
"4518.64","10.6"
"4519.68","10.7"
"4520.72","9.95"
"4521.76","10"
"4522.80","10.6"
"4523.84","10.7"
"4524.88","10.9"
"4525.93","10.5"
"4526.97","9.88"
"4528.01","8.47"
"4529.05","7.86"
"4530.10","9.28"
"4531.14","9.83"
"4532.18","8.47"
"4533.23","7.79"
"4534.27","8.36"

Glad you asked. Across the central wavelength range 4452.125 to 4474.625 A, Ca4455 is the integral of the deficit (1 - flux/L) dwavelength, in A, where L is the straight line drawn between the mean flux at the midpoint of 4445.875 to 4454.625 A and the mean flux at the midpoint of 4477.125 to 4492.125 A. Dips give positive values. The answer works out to 1.5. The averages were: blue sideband 9.48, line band 9.05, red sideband 9.99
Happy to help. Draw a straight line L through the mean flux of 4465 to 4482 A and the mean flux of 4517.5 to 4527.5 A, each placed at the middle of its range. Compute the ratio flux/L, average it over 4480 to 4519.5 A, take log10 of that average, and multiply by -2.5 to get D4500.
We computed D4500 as -0.051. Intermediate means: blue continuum 9.52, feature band 10.5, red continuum 10.4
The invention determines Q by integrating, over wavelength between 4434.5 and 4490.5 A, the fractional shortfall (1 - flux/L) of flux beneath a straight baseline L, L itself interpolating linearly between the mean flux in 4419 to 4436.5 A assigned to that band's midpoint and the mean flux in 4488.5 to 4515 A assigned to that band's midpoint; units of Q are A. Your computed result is 2.88 A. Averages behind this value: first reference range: 9.39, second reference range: 10.6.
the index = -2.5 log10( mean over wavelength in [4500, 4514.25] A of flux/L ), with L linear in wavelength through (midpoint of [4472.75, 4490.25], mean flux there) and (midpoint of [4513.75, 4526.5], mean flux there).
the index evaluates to -0.076 mag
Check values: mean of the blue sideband 9.82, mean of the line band 10.8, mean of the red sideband 10.3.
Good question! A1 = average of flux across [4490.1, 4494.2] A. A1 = 10.4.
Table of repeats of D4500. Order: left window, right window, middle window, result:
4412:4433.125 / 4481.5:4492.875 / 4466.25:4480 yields 0.06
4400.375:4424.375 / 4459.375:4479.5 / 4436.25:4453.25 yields -0.04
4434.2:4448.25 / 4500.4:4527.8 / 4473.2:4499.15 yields 0.00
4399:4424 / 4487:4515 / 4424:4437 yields 0.02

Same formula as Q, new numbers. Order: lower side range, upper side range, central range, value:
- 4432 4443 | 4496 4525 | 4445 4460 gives 0.69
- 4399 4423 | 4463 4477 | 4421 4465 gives 0.35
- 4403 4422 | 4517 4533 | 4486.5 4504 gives -1.59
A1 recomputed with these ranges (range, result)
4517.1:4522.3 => 10.3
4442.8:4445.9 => 10.1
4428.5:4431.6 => 9.4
